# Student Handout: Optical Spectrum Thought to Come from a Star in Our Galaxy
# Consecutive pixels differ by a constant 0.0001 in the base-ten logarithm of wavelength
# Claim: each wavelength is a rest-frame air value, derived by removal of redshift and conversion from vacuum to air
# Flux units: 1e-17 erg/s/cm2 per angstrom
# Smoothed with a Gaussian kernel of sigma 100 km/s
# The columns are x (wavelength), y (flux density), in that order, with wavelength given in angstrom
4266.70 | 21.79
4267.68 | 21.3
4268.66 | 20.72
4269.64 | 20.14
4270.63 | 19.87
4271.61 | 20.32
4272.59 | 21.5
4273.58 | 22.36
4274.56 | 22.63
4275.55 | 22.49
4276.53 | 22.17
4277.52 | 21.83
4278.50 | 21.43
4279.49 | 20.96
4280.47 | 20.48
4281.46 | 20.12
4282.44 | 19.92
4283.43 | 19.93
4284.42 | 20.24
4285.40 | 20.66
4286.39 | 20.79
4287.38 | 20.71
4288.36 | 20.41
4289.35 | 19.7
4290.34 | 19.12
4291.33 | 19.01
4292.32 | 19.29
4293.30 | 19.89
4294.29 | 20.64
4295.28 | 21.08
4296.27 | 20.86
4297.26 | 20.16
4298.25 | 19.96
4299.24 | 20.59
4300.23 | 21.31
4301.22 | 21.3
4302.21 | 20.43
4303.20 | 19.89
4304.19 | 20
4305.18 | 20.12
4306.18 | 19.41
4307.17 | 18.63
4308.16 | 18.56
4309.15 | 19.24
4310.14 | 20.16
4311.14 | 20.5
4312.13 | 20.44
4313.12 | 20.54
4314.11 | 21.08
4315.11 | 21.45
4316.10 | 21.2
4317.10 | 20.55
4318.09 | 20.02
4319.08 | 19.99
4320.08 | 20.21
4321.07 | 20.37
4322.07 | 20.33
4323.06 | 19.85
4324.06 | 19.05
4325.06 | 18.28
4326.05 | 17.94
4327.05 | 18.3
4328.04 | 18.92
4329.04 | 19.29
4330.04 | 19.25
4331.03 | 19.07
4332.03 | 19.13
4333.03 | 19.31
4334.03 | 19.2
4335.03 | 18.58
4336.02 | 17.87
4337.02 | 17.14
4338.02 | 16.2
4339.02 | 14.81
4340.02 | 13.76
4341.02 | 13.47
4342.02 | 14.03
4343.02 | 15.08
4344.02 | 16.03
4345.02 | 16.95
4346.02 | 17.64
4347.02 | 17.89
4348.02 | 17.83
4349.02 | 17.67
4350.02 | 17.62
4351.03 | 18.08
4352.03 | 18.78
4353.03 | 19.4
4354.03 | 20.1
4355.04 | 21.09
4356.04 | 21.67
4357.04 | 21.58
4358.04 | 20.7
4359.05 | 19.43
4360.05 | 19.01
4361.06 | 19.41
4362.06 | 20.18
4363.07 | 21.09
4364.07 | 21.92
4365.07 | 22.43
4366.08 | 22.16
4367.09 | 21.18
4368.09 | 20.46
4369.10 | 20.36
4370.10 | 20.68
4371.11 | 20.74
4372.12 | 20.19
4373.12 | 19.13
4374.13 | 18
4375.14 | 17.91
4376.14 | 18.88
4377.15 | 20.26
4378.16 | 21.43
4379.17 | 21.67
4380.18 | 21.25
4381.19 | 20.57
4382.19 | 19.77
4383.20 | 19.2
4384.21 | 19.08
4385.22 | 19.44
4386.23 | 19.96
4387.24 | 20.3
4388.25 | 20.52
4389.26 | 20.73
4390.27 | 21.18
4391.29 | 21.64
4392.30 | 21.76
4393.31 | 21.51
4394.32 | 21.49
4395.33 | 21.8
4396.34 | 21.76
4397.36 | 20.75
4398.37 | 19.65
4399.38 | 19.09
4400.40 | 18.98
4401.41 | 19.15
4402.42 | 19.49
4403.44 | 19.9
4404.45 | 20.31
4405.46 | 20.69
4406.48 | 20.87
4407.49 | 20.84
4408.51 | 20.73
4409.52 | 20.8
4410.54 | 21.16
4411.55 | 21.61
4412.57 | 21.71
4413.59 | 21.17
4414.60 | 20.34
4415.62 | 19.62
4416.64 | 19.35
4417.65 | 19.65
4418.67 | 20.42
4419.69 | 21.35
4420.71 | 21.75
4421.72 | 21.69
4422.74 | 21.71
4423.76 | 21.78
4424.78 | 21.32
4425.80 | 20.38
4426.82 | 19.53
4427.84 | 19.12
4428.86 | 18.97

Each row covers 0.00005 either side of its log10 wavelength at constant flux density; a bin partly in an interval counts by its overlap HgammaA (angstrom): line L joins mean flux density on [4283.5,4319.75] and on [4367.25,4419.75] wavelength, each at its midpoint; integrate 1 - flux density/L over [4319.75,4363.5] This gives 3.99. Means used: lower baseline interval 20.2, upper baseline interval 20.4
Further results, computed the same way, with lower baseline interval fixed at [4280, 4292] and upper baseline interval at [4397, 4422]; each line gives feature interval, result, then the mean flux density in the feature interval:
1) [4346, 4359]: 0.62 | 19.3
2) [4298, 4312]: 0.07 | 20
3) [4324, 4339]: 1.36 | 18.4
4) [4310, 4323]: -0.23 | 20.5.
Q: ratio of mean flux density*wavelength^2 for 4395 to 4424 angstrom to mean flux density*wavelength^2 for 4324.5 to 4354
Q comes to 1.2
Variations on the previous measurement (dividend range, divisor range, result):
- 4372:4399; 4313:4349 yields 1.14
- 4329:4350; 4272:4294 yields 0.85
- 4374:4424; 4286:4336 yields 1.08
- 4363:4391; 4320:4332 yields 1.09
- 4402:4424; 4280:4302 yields 1.08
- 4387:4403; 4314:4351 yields 1.16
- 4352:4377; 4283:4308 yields 1.04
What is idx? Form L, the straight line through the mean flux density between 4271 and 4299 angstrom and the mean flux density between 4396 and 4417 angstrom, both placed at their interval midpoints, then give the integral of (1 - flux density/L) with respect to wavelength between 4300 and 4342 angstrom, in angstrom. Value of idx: 3.0 angstrom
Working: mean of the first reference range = 20.7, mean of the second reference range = 20.4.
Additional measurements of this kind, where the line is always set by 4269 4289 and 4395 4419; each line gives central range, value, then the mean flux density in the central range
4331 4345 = 2.8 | 16.6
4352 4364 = 0.2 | 20.3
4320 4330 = 0.7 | 19.2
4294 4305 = 0.2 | 20.6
